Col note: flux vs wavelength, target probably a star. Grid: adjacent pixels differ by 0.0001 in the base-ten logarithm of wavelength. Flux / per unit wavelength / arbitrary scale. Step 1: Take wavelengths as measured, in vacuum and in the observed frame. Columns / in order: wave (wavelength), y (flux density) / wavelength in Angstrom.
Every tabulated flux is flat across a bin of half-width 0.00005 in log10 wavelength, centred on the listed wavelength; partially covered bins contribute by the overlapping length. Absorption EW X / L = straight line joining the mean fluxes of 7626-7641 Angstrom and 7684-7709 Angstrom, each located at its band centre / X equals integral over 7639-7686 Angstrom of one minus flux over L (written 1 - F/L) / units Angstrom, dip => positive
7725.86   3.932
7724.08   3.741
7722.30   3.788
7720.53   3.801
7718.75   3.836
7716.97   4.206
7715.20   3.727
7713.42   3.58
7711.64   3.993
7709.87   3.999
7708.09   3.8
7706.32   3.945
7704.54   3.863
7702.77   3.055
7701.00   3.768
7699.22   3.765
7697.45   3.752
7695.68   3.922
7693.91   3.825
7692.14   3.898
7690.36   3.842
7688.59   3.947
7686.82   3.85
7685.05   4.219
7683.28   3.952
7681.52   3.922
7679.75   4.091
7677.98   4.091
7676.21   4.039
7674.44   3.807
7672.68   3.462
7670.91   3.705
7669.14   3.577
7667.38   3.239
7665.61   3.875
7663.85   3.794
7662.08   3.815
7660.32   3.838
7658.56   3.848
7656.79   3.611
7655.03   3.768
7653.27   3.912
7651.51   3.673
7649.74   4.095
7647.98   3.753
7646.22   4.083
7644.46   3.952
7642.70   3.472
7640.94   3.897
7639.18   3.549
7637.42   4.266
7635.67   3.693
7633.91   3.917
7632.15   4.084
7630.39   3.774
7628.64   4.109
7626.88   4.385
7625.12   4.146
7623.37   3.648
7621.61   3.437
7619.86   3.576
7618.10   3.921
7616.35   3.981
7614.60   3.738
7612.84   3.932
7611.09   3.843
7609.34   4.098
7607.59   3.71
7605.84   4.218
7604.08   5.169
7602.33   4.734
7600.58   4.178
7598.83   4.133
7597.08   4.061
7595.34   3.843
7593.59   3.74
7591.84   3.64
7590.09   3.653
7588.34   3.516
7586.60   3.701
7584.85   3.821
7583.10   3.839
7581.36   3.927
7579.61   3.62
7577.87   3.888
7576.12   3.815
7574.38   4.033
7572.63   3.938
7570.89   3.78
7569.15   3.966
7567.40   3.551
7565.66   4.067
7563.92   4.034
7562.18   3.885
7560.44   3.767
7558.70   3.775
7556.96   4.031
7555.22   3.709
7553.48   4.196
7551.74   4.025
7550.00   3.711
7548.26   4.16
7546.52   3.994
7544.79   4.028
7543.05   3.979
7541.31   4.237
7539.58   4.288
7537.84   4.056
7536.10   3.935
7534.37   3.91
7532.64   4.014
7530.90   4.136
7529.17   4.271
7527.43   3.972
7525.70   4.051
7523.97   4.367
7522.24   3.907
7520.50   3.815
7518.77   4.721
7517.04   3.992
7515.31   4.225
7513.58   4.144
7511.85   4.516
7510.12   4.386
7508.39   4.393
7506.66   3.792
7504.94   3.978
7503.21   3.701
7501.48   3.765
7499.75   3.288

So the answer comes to 0.9 Angstrom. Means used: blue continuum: 3.97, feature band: 3.82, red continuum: 3.82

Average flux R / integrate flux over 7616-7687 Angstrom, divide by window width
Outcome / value 3.85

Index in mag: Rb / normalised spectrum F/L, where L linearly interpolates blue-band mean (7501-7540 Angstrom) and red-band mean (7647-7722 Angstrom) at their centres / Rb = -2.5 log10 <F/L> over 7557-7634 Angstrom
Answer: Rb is 0.01 mag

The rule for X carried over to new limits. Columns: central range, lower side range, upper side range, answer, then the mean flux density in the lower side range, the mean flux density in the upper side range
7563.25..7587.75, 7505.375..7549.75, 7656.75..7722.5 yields 1.12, 4.12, 3.82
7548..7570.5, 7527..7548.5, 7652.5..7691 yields 0.73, 4.07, 3.83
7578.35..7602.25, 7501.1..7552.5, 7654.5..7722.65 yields 0.76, 4.09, 3.82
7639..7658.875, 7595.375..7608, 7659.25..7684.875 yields 0.83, 4.31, 3.81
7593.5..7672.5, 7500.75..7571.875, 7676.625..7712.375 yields 0.67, 4.03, 3.88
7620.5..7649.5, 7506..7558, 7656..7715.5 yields 0.12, 4.1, 3.81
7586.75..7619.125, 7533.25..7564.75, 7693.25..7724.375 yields -0.62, 3.99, 3.8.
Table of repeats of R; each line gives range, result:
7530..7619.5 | 3.96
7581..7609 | 4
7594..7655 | 3.97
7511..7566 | 4.06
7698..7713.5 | 3.76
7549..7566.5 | 3.92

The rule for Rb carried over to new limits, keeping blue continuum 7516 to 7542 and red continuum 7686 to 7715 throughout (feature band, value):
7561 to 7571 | 0.043 mag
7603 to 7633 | -0.011 mag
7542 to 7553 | 0.023 mag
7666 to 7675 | 0.084 mag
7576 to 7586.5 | 0.058 mag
